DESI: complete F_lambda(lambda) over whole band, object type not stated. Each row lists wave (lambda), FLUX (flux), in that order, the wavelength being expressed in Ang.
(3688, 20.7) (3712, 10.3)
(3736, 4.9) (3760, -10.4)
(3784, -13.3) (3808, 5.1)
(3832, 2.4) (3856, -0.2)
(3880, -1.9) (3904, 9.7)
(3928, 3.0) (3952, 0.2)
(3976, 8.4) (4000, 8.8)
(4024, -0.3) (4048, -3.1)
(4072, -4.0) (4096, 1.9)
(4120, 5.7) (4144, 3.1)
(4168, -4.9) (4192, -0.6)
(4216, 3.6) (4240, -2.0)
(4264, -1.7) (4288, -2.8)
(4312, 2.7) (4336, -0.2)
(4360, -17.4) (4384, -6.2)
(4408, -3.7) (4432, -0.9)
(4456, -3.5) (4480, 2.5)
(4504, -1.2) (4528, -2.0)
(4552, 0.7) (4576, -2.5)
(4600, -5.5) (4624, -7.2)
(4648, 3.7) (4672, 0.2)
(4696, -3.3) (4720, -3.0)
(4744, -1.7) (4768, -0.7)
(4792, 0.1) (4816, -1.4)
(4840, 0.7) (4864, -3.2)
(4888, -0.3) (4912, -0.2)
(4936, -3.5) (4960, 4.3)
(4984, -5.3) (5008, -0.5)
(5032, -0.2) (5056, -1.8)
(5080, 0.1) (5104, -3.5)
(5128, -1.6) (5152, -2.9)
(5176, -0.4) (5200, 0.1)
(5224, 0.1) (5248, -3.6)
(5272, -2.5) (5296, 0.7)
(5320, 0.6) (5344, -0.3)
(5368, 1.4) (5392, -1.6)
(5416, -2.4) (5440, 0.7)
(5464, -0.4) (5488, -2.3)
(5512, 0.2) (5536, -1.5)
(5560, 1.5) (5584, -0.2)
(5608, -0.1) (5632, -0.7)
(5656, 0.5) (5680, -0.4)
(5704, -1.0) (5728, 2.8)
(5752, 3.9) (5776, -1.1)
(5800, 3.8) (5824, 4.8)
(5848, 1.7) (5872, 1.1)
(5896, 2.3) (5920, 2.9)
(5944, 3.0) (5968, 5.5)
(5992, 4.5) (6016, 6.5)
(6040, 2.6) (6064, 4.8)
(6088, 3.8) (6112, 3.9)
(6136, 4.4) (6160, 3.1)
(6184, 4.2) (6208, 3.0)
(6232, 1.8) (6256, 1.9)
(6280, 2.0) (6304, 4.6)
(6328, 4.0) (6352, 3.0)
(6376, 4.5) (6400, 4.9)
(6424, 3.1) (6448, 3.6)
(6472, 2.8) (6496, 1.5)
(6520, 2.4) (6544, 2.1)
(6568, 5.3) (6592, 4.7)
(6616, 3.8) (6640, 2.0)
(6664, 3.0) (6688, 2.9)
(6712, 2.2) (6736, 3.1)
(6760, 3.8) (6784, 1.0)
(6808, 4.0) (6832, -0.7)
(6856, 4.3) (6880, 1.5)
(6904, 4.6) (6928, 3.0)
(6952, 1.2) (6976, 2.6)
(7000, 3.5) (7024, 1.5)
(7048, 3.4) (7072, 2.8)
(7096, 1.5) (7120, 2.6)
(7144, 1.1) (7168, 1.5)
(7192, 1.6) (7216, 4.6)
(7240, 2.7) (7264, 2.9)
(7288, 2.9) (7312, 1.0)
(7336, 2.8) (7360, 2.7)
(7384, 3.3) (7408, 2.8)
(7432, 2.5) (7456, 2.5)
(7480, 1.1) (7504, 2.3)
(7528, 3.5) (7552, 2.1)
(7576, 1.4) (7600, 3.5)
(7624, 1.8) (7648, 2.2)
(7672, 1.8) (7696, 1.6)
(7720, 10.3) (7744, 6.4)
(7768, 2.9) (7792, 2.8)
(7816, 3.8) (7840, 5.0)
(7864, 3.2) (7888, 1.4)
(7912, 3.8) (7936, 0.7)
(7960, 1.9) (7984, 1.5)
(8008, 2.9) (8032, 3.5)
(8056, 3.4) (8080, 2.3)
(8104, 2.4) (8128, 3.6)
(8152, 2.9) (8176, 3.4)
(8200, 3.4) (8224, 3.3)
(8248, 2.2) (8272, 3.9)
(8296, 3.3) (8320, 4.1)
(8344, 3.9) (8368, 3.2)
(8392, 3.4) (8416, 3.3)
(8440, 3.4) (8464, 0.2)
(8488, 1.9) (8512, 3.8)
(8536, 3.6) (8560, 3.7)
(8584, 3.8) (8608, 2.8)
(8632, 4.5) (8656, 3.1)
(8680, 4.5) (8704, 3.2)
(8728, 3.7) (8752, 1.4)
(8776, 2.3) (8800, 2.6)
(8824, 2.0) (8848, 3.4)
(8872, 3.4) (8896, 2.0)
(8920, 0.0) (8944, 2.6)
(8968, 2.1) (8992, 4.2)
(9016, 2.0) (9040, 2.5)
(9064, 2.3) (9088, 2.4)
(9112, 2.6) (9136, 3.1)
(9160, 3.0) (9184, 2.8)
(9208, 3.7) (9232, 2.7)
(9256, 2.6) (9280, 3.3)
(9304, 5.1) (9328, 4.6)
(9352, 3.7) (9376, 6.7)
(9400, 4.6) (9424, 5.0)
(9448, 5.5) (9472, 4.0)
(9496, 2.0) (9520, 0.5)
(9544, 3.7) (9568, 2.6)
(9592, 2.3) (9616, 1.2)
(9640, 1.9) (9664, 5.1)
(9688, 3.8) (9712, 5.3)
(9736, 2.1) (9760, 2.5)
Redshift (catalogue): 1.073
